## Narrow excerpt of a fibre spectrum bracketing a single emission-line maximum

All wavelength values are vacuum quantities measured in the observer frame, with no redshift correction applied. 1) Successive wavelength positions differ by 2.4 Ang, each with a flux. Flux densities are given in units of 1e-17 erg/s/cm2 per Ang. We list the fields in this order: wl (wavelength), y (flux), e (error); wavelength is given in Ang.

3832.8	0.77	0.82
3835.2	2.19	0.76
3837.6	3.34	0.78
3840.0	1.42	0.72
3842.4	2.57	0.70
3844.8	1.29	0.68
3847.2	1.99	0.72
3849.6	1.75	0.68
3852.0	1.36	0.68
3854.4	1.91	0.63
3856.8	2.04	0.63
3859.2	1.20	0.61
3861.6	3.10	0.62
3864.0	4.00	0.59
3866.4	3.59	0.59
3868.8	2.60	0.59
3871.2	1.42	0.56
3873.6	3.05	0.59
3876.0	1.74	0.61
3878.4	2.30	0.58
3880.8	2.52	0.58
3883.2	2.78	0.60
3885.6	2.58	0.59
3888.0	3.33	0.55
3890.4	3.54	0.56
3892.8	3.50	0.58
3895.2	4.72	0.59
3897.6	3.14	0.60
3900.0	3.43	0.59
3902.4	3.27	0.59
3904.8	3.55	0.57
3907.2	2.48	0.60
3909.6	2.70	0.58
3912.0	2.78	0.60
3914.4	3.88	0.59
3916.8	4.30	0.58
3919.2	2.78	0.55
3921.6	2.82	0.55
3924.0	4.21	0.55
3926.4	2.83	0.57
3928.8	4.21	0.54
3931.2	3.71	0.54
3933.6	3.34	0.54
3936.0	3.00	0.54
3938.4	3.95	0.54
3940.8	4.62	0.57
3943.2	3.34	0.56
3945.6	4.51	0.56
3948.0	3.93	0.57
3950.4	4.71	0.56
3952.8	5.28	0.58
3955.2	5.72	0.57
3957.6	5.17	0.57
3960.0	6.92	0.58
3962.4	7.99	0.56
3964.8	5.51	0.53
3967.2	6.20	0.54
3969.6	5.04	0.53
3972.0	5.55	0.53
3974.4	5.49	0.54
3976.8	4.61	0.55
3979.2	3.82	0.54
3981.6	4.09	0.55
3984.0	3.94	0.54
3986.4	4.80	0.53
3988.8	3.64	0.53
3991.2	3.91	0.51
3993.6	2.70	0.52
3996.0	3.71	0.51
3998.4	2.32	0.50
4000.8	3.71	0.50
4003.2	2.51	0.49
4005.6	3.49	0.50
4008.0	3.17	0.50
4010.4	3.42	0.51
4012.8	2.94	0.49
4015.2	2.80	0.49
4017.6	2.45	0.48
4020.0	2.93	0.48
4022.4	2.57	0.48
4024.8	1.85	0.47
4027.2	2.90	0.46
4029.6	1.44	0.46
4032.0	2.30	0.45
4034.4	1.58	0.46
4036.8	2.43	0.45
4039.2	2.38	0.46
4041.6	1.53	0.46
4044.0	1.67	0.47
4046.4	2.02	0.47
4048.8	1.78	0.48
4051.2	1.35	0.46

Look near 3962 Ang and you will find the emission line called C IV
